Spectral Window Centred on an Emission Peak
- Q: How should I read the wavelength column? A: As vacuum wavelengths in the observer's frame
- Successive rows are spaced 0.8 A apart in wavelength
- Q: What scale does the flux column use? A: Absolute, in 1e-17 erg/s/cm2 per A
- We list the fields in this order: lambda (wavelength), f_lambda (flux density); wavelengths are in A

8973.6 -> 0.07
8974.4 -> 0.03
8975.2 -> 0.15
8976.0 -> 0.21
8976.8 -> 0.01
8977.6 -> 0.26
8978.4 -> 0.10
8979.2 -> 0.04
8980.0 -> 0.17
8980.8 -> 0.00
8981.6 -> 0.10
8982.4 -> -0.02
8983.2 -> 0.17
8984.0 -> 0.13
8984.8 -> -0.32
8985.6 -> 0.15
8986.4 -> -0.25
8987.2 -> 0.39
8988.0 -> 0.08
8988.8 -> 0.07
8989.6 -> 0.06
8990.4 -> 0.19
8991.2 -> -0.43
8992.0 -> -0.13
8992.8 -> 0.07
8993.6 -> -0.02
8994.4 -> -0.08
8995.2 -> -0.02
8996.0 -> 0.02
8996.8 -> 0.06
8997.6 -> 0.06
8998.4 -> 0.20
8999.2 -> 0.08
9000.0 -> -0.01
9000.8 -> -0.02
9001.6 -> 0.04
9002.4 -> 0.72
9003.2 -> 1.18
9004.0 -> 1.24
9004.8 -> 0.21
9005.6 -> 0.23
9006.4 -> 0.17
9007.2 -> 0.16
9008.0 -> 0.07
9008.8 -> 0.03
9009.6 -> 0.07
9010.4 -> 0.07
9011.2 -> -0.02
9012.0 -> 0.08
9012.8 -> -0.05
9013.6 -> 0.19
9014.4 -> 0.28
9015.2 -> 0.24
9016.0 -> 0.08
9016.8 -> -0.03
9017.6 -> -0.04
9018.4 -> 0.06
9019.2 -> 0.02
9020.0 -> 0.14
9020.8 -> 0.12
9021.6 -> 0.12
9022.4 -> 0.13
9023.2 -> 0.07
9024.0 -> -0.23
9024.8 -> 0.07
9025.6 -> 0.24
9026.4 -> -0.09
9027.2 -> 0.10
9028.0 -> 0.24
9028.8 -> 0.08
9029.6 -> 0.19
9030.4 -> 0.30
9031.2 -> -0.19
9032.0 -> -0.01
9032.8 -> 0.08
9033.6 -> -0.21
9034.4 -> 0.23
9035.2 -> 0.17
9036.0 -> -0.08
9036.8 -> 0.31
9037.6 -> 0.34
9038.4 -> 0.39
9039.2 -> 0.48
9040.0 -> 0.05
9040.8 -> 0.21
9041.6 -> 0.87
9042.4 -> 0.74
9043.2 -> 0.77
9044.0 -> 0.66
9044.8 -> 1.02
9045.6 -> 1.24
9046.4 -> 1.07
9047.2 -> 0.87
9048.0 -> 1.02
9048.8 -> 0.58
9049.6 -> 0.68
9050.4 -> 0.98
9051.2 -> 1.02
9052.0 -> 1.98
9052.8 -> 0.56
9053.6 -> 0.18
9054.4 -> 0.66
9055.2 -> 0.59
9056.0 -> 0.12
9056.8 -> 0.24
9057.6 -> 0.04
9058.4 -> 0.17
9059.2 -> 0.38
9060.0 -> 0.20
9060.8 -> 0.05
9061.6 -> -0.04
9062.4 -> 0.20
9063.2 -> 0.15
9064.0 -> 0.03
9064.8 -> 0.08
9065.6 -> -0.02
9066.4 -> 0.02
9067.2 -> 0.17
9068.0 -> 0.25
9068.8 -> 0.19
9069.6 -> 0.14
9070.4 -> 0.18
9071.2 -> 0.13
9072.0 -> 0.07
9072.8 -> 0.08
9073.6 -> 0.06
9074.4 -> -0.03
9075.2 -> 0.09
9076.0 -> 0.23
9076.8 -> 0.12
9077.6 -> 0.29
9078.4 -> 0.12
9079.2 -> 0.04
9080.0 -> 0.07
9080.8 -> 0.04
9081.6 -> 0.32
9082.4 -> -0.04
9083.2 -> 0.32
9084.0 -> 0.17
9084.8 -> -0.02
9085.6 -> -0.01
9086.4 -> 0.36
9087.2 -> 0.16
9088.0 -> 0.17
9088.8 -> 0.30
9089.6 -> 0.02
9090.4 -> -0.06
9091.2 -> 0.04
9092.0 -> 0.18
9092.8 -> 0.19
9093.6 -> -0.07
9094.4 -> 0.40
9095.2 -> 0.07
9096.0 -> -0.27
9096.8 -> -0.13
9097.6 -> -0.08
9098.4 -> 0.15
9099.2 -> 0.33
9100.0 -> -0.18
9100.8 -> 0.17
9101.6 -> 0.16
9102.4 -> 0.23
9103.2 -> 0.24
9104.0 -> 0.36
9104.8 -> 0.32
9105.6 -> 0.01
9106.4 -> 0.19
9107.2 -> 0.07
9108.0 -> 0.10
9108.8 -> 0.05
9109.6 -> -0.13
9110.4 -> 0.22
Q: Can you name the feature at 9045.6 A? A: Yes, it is [O II]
